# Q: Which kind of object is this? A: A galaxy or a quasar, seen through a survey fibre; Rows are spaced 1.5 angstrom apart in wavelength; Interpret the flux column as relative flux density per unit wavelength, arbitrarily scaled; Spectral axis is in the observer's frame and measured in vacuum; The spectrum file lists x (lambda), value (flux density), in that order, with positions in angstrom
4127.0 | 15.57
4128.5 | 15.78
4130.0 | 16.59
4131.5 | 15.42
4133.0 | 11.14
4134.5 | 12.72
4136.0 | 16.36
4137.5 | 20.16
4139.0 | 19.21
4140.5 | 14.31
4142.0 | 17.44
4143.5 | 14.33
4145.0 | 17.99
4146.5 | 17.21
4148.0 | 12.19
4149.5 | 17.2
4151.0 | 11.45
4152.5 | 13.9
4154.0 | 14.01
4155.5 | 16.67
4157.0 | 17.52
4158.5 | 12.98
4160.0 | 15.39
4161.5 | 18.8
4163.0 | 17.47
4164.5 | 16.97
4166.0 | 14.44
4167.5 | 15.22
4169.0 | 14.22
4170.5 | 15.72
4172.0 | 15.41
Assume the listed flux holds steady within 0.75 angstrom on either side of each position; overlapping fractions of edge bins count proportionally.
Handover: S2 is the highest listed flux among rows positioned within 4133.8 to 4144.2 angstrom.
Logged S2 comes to 20.16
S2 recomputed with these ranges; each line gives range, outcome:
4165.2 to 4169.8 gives 15.22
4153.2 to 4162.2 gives 18.8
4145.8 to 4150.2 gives 17.21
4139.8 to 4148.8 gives 17.99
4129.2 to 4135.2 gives 16.59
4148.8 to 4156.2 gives 17.2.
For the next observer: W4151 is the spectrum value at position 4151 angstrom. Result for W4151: 11.45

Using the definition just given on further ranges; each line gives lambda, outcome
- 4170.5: 15.72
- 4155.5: 16.67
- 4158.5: 12.98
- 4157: 17.52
